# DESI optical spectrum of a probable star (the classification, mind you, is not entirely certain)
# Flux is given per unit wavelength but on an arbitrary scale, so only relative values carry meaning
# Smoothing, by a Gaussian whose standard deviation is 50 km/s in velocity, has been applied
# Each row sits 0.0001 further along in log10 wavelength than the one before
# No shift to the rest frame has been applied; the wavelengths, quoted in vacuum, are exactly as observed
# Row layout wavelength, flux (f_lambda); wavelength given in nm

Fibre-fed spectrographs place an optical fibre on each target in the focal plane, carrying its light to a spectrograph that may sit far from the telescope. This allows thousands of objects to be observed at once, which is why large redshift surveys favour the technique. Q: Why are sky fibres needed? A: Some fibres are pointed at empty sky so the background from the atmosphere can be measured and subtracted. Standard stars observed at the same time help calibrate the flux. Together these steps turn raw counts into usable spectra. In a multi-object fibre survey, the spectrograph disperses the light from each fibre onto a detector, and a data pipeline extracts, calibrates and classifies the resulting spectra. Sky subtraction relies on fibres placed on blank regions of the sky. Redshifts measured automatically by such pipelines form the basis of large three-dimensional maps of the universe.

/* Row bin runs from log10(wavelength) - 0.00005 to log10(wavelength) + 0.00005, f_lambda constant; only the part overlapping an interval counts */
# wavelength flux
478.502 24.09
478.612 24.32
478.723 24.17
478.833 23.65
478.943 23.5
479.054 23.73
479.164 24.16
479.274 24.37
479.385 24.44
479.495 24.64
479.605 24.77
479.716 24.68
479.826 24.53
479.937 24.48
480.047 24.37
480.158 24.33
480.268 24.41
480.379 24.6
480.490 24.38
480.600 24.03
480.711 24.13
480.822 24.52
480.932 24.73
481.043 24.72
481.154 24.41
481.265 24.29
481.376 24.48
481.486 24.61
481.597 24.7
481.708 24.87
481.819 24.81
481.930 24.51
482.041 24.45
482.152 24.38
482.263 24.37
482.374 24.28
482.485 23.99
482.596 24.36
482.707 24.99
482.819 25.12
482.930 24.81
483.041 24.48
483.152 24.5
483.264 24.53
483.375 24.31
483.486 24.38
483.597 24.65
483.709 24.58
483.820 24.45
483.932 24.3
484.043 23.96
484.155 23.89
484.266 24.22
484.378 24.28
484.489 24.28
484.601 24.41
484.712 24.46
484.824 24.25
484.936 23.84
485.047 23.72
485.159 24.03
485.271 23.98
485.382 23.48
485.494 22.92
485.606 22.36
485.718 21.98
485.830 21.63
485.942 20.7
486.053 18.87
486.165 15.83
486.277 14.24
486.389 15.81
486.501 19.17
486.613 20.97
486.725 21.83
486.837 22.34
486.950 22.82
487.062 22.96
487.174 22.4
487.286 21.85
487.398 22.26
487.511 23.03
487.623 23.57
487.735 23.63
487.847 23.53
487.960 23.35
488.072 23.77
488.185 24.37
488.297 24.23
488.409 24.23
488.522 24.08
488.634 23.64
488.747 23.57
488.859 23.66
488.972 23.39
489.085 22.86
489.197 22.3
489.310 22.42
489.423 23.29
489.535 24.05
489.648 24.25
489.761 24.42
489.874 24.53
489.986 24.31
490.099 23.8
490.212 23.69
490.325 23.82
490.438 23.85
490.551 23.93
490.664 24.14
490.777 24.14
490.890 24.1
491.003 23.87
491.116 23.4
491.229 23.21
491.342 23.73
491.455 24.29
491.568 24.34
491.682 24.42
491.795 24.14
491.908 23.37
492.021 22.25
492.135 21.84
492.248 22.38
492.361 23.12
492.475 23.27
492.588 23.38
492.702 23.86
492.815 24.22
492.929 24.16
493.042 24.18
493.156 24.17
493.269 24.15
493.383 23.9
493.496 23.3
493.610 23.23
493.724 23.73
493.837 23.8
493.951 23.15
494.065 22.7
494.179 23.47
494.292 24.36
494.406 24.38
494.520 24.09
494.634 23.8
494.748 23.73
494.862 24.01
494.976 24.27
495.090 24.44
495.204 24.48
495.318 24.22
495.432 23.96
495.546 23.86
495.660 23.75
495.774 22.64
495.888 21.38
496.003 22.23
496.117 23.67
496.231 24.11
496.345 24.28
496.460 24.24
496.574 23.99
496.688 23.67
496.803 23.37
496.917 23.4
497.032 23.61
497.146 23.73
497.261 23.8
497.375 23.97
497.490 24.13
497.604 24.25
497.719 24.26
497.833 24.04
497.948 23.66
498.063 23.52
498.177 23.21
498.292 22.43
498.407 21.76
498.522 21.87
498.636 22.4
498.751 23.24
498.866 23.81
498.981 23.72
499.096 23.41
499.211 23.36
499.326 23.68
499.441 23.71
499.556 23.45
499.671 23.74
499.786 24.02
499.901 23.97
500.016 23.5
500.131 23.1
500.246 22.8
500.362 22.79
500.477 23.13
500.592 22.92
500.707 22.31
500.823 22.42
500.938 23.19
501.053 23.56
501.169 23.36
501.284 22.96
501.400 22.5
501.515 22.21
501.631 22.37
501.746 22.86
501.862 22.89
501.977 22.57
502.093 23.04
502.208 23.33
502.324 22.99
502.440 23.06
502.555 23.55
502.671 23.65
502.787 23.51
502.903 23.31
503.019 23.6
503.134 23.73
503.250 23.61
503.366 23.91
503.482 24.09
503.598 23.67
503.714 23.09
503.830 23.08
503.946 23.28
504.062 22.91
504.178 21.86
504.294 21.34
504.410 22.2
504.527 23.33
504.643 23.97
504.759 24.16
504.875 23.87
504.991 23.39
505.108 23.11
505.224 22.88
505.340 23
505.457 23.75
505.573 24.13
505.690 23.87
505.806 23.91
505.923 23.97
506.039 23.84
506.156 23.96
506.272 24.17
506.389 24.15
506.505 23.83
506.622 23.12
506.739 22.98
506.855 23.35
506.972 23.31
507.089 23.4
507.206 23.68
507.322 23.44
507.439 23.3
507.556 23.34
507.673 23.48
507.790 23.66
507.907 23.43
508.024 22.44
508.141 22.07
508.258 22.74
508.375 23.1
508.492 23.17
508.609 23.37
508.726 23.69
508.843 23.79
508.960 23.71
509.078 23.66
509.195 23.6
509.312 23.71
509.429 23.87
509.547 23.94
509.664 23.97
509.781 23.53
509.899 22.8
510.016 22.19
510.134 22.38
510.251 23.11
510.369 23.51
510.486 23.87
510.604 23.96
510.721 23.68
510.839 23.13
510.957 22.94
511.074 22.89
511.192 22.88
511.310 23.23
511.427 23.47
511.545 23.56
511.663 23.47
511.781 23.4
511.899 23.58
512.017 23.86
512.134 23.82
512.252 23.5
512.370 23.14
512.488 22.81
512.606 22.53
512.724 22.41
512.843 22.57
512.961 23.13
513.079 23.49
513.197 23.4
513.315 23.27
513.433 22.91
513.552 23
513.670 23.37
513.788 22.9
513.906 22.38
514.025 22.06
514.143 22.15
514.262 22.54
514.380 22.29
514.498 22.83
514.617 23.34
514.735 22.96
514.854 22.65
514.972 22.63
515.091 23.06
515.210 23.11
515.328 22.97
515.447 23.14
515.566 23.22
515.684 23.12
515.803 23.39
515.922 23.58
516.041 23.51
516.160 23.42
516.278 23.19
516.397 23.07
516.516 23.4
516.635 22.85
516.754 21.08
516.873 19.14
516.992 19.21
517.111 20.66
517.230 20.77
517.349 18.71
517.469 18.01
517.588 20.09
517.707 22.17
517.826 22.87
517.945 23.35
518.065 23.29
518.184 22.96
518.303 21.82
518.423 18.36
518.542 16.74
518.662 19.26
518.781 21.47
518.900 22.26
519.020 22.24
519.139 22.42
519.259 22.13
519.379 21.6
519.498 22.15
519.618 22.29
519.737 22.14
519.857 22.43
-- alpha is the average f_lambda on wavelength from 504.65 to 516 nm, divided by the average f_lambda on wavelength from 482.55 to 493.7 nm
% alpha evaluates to 1.00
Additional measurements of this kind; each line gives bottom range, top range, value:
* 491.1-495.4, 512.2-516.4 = 0.97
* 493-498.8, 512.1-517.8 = 0.95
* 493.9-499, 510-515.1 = 0.98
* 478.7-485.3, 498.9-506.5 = 0.96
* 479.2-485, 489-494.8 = 0.97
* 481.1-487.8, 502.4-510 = 1.01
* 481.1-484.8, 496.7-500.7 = 0.96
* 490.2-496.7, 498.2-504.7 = 0.98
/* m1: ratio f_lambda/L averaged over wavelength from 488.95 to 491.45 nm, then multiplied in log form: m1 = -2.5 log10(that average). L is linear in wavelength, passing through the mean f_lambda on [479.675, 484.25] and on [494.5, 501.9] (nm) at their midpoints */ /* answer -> 0.01 mag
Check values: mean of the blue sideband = 24.5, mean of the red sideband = 23.4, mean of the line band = 23.7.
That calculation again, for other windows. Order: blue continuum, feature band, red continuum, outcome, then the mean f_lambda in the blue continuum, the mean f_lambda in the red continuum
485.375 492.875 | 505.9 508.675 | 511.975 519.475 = -0.05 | 22.8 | 22.2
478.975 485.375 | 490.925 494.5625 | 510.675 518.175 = 0.01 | 24.4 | 22.6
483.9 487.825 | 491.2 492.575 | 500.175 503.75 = -0.04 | 22.2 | 23.1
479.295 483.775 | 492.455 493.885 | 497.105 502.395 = -0.01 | 24.5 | 23.2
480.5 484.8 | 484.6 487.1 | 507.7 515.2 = 0.13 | 24.5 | 23.2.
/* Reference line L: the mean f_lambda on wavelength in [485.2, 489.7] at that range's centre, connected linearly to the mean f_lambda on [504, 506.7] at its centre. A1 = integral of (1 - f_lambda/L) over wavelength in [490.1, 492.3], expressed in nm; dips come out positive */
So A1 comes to -0.11 nm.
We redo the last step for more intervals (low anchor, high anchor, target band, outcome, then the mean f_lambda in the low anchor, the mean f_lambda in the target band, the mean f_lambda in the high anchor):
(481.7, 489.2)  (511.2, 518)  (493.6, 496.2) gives -0.074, 23.2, 23.6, 22.6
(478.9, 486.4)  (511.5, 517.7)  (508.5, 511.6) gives -0.093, 23.8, 23.4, 22.5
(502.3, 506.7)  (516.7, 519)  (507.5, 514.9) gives -0.377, 23.4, 23.2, 20.7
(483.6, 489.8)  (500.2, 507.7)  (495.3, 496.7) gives -0.029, 22.8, 23.5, 23.3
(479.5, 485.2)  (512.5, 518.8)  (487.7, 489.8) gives 0.032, 24.4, 23.6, 22.2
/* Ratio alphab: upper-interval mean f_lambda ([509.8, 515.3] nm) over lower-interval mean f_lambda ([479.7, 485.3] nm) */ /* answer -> 0.9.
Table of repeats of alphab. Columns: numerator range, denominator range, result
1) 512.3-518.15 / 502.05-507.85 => 0.96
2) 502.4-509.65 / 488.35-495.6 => 0.99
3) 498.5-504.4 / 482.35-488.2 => 1.01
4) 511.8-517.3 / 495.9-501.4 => 0.97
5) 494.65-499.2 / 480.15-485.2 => 0.96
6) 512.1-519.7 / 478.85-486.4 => 0.94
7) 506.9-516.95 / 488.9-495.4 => 0.97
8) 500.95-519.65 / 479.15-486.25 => 0.96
